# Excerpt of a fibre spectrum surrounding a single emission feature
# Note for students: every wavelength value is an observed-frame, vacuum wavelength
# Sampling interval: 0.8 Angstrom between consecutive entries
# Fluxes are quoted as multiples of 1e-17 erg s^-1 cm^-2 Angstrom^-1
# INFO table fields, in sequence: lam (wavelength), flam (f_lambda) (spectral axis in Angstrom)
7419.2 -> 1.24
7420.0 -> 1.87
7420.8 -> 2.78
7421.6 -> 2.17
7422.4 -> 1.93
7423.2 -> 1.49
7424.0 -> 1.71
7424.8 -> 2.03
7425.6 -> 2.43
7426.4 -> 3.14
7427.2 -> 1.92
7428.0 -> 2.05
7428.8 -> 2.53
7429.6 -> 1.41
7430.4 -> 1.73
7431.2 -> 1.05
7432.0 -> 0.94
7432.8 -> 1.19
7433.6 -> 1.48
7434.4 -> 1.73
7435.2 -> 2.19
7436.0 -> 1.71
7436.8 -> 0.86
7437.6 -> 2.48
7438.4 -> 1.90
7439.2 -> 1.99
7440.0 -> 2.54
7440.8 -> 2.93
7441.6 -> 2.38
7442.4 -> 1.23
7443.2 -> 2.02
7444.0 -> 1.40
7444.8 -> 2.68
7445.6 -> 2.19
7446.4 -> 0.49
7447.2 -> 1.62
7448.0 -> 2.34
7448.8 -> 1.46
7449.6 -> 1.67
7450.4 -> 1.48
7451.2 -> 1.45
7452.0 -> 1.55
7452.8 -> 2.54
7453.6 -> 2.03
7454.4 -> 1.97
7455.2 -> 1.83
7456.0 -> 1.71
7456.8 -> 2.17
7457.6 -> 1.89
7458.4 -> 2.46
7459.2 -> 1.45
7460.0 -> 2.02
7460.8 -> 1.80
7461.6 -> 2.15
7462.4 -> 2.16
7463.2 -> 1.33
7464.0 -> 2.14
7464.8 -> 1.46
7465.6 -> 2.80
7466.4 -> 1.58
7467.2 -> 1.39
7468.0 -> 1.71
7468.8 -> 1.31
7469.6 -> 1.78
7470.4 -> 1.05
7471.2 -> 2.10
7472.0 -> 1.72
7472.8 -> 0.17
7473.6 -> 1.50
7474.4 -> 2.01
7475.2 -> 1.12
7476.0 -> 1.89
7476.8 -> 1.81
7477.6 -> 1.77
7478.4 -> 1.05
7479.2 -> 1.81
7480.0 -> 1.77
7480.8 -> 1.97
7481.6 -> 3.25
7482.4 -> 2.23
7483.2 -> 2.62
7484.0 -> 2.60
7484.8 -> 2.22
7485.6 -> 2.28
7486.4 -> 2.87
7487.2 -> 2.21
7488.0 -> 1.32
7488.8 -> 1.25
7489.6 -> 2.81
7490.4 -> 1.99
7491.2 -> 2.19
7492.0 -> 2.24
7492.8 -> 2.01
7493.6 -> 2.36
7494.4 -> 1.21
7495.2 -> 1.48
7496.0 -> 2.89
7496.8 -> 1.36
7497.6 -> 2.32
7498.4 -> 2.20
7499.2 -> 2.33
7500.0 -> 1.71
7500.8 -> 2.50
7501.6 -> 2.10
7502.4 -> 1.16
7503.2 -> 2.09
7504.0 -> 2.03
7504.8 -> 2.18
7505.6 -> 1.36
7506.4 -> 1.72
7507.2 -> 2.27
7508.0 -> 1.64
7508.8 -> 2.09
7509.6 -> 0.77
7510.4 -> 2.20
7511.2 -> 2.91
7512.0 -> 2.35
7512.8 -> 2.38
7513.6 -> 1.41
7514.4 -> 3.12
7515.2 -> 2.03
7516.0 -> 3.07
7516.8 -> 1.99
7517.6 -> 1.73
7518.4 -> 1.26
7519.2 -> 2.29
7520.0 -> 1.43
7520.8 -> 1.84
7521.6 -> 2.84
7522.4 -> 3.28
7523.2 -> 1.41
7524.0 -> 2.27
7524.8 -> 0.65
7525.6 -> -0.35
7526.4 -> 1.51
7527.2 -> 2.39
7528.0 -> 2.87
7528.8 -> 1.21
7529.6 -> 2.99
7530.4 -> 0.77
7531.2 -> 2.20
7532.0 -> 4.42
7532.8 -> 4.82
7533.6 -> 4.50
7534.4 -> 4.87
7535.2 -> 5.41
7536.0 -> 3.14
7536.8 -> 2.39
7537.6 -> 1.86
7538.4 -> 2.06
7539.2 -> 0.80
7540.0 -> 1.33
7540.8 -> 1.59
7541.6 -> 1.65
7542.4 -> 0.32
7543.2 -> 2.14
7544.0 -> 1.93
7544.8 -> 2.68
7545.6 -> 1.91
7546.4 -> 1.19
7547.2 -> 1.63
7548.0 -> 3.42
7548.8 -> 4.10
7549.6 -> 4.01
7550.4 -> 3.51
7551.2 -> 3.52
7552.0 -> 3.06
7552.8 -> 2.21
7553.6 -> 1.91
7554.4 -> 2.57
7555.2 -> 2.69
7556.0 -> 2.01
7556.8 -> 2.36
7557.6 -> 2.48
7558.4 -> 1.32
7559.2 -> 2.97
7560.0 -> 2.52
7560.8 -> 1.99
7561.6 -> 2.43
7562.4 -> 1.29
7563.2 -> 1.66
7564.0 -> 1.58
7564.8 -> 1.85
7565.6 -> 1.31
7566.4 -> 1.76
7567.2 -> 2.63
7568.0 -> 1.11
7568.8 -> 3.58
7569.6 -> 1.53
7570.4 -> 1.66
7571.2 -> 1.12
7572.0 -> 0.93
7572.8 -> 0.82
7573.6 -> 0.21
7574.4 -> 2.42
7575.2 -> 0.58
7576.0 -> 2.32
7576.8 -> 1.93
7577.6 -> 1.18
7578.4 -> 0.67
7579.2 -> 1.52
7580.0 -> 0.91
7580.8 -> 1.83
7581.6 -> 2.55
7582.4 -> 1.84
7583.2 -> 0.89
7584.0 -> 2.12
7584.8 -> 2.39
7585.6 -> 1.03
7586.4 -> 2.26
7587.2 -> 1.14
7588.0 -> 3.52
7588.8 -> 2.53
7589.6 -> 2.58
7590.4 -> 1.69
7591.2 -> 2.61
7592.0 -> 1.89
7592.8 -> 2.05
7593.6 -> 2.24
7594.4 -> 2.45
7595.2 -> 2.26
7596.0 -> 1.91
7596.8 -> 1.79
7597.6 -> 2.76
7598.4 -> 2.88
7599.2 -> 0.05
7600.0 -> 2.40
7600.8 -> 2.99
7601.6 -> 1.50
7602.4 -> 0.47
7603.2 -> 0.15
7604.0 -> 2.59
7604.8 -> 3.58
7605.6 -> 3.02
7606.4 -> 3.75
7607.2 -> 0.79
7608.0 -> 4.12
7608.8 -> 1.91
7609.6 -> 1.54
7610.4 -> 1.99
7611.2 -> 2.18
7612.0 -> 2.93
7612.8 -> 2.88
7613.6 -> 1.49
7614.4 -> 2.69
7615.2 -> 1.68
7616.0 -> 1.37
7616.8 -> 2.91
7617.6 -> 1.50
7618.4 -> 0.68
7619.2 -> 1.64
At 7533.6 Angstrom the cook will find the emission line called [S II] 6716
